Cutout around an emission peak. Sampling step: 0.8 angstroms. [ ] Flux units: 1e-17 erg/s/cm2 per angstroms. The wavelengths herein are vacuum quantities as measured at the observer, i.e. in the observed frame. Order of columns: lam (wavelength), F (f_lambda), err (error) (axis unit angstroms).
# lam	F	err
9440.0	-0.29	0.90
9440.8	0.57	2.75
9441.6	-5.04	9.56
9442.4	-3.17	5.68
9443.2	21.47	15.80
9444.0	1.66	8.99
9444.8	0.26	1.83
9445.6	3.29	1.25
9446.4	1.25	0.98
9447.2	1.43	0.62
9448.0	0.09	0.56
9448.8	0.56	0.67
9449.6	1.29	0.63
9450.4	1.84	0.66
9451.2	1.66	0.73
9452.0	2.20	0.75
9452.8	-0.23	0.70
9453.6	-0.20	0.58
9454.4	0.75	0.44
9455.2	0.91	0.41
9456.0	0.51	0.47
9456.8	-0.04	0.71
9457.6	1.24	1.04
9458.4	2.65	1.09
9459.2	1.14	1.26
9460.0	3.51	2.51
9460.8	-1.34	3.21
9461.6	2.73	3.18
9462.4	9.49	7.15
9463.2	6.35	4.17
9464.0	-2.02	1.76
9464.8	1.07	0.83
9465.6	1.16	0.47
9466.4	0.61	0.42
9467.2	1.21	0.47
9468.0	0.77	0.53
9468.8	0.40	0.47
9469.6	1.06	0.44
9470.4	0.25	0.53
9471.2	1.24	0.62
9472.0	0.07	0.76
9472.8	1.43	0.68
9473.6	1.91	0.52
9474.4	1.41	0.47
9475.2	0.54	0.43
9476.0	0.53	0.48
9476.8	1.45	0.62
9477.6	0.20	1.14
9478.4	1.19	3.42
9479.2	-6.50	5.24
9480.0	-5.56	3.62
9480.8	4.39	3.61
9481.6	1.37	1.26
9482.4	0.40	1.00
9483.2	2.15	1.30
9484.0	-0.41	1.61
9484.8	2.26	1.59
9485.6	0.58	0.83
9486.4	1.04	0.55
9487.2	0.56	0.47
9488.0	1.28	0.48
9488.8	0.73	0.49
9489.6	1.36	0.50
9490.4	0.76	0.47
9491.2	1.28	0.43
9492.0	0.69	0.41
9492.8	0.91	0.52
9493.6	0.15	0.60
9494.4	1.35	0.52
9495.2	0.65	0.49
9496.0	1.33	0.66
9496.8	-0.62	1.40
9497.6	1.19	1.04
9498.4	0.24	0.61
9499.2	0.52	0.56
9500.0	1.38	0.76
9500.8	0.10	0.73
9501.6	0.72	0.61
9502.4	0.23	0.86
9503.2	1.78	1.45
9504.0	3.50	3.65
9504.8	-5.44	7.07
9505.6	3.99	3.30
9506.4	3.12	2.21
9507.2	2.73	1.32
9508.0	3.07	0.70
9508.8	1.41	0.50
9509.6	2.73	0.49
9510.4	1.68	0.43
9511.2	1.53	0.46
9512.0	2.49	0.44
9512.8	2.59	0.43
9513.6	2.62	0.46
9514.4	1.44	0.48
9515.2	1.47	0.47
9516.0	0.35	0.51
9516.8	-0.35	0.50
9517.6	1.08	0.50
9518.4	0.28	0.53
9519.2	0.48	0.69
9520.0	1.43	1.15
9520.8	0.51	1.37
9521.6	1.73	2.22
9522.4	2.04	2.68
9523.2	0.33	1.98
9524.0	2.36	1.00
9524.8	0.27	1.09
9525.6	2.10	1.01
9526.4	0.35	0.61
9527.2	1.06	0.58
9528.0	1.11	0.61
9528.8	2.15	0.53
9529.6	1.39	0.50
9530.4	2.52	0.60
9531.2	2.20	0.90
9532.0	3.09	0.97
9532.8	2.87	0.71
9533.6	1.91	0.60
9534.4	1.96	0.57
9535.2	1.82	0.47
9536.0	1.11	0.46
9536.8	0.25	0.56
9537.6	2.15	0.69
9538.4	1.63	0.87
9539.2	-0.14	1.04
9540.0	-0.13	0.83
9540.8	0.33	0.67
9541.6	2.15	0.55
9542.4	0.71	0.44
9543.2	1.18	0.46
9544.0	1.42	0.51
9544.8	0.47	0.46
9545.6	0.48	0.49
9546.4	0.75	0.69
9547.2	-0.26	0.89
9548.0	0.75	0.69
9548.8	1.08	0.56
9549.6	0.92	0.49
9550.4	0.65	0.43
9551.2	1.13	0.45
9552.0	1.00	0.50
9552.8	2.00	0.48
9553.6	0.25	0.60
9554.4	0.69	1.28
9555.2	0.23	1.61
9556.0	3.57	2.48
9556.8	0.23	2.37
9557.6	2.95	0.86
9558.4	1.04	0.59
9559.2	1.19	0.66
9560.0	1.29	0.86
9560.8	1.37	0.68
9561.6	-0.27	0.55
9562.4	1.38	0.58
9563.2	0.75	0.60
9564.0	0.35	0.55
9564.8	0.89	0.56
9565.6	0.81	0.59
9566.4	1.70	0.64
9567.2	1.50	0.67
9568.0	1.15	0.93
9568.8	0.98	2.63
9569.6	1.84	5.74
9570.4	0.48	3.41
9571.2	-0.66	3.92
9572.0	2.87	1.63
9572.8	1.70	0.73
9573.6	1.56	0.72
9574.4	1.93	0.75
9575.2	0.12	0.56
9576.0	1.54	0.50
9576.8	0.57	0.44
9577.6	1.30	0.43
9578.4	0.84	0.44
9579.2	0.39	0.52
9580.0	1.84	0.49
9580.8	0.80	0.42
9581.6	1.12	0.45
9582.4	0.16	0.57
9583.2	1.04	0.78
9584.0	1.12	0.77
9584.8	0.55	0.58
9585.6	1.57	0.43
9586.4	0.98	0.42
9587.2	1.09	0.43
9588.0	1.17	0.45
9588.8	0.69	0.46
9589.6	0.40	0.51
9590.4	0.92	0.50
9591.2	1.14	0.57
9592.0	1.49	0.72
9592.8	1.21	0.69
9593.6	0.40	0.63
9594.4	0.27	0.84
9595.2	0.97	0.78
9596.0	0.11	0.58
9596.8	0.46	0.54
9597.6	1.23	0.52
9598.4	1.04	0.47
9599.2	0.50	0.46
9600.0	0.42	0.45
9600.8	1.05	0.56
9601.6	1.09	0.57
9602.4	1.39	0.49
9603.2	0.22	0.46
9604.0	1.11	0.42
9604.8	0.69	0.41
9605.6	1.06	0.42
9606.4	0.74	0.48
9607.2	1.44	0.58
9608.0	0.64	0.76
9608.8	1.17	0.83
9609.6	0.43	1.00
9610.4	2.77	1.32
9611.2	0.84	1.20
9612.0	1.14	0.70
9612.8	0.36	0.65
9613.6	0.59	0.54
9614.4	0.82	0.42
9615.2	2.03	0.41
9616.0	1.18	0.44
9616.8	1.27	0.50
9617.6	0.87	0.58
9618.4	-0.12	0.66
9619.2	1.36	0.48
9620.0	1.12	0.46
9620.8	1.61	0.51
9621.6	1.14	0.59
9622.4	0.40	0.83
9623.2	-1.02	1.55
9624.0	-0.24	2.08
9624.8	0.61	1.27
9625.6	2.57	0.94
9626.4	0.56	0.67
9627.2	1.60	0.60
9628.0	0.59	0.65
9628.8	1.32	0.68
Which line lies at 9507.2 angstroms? [S II]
